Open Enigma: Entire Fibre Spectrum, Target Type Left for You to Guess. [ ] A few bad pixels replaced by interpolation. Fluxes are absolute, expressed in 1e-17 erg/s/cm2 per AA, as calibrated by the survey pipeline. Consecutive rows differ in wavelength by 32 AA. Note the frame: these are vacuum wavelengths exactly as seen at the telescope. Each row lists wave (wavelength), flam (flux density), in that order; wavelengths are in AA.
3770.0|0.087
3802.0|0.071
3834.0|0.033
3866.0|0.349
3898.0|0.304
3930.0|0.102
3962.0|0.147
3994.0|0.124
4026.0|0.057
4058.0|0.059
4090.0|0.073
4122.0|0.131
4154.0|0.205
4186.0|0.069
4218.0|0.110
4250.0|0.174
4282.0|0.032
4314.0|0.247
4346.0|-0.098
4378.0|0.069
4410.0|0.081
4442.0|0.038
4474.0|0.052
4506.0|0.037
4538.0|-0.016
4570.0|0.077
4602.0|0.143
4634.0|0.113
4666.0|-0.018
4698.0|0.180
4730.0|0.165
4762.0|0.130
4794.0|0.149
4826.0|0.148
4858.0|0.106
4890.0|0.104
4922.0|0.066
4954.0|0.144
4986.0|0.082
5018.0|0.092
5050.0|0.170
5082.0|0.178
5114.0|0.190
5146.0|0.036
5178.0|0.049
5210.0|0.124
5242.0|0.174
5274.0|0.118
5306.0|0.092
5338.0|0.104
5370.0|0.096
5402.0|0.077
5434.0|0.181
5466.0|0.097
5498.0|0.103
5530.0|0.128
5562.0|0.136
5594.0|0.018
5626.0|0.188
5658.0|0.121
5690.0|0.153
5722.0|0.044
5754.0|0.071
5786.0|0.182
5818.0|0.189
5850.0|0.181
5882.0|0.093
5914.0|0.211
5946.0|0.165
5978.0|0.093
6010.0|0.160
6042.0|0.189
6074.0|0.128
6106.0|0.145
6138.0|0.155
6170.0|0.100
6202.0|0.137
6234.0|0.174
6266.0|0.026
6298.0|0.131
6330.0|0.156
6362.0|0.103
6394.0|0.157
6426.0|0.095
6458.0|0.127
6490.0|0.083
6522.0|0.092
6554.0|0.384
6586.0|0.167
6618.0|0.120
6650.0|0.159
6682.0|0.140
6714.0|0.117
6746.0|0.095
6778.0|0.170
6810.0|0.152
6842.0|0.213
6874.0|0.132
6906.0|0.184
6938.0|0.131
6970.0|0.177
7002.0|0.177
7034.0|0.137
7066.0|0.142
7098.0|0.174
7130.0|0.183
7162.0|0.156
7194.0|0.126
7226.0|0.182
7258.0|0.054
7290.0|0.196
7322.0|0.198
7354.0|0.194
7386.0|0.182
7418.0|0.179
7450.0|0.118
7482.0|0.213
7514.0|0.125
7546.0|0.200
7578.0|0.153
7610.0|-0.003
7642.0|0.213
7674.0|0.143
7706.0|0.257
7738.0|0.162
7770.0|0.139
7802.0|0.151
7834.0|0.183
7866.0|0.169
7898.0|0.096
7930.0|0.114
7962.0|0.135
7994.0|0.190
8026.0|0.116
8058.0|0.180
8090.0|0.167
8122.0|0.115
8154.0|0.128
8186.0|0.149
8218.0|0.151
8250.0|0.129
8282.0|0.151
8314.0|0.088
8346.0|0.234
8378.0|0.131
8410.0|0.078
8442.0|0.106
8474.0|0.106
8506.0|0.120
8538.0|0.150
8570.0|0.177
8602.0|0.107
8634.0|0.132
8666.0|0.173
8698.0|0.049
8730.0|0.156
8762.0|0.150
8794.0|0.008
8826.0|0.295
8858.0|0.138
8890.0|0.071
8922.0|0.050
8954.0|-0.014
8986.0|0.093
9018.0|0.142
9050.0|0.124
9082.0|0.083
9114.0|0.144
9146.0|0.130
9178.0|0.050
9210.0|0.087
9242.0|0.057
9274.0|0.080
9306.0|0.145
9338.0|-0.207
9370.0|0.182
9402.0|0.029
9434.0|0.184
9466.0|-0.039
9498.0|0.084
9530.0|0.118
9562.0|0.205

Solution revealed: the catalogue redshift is 0.76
